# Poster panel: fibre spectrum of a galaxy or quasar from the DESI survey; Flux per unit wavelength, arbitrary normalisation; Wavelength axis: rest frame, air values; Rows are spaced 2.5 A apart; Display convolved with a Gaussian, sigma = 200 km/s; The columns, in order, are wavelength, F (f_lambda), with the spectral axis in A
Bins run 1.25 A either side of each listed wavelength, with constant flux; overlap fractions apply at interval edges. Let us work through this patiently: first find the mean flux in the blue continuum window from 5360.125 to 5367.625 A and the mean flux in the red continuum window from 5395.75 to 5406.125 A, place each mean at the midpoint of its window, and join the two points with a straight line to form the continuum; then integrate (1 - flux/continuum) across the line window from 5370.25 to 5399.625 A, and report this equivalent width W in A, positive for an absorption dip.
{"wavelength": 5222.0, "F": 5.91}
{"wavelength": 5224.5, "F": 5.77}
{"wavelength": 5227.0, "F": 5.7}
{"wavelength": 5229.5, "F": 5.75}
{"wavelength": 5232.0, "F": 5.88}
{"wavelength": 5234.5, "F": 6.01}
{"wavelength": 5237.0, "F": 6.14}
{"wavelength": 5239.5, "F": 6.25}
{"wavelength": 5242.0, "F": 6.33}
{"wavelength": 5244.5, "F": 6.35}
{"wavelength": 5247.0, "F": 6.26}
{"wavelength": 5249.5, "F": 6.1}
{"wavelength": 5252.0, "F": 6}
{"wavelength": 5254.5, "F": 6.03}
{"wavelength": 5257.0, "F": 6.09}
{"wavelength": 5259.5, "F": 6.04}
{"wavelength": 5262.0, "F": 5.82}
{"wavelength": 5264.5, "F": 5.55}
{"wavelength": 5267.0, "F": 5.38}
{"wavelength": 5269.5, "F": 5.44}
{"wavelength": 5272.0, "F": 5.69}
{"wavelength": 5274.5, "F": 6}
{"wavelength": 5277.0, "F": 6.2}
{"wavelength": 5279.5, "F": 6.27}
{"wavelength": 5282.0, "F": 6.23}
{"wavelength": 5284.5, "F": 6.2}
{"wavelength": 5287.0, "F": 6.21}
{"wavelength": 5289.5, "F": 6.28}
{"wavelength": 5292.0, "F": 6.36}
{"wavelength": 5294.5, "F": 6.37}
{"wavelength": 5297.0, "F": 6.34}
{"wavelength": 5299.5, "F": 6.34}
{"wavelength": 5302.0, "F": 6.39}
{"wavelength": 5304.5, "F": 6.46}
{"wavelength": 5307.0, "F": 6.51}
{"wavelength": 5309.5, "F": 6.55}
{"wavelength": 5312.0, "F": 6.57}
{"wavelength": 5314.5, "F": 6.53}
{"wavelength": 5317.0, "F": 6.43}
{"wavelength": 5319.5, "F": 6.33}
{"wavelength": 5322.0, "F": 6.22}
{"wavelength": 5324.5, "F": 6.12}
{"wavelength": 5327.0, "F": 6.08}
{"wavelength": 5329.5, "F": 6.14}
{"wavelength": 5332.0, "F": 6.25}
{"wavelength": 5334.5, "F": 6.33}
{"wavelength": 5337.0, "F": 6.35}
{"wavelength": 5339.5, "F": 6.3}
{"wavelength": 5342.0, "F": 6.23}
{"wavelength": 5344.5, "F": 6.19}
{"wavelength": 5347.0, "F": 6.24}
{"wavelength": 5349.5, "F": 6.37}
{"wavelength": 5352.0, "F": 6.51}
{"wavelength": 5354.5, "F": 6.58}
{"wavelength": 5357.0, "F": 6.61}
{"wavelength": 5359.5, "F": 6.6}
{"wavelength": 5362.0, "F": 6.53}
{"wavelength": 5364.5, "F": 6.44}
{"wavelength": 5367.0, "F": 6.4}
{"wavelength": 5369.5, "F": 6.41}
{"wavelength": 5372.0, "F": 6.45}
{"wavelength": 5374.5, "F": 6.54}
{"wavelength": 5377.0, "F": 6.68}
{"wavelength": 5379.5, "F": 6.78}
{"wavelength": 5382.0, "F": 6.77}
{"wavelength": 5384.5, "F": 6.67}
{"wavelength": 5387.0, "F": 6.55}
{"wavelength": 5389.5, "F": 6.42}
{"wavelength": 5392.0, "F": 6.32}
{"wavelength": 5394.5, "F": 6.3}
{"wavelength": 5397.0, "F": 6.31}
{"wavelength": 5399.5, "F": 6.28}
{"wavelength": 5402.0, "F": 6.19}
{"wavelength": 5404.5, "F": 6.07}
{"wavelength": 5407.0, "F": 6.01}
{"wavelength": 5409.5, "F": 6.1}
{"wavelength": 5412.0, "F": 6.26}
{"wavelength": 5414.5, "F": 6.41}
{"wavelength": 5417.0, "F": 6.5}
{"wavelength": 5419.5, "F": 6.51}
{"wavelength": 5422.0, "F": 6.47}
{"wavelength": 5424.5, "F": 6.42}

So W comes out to -0.9 A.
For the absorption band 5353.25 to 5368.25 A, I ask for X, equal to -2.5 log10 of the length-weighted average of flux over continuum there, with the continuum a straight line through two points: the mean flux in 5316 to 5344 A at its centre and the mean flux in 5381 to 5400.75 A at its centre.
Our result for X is -0.03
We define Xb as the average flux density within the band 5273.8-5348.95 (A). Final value 6.3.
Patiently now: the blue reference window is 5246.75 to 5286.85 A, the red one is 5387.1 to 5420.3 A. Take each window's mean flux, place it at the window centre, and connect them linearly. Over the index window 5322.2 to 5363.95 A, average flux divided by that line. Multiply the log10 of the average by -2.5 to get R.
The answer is -0.03 mag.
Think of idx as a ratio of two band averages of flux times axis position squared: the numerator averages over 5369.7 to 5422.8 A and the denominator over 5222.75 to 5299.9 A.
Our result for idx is 1.1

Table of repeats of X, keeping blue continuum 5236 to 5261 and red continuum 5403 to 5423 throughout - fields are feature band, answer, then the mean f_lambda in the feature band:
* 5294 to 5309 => -0.04 mag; 6.41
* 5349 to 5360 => -0.05 mag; 6.54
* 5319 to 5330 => 0.01 mag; 6.17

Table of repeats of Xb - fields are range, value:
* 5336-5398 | 6.46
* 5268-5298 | 6.12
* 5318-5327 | 6.21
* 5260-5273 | 5.6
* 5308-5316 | 6.54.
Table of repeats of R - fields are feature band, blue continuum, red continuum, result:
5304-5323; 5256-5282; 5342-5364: -0.049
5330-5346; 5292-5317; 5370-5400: 0.035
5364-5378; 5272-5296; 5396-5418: -0.044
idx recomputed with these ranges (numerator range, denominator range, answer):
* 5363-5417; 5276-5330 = 1.05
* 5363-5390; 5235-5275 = 1.15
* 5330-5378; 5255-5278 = 1.14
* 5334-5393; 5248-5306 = 1.10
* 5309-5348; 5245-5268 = 1.09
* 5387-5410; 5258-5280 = 1.13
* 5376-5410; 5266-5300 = 1.09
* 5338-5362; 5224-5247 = 1.11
